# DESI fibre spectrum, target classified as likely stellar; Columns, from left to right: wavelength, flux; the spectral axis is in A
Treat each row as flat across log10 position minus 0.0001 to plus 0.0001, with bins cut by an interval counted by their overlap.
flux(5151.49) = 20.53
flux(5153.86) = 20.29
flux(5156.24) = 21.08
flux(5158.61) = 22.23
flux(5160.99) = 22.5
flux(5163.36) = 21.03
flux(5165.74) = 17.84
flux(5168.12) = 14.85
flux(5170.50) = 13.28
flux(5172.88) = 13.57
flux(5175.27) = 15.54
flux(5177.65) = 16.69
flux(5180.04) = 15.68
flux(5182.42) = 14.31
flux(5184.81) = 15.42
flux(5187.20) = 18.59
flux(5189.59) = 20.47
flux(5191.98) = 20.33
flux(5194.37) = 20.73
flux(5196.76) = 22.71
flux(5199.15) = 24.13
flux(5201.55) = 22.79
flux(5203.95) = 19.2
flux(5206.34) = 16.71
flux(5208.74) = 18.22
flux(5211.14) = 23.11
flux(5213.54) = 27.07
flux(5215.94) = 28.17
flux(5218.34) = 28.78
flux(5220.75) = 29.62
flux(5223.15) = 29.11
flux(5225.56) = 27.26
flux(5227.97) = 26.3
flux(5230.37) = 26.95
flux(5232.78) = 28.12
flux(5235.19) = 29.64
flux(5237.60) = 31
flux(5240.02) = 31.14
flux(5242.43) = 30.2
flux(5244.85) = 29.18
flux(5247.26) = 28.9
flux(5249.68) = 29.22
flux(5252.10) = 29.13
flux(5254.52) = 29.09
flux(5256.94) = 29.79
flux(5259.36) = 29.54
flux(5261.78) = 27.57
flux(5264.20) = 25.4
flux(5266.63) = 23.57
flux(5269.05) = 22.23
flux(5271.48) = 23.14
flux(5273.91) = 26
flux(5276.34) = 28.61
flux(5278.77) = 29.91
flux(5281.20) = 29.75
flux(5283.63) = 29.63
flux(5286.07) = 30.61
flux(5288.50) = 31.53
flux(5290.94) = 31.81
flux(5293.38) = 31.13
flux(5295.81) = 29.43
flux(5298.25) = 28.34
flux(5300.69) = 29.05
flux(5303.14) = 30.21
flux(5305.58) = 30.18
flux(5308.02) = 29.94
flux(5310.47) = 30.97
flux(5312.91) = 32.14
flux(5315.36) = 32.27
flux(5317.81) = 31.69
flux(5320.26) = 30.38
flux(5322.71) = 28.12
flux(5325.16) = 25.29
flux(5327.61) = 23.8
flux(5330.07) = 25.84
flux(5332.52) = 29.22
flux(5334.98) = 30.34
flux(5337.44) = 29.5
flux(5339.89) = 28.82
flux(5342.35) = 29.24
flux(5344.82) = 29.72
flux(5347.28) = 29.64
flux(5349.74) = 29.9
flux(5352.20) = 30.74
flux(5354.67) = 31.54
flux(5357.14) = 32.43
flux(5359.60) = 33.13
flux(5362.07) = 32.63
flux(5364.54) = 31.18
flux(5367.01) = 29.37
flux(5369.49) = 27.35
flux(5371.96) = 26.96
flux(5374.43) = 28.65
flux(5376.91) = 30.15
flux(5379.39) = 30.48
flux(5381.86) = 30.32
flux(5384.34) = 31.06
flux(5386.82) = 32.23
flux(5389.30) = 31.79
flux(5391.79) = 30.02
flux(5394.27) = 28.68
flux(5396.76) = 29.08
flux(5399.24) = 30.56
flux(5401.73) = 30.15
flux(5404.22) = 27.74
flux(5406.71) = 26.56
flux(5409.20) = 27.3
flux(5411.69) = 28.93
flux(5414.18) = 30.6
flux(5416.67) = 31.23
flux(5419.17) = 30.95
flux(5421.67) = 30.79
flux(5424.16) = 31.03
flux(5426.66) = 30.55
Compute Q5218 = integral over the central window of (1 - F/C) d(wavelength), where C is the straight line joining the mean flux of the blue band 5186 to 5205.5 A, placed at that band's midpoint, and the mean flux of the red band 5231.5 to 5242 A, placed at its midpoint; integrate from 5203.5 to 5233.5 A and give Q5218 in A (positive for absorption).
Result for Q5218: 0.8 A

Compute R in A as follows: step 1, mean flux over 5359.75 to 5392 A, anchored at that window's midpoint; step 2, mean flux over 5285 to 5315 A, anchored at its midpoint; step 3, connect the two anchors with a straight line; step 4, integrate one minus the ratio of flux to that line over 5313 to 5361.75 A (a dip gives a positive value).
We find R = 1.1 A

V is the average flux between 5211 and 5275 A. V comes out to 27.8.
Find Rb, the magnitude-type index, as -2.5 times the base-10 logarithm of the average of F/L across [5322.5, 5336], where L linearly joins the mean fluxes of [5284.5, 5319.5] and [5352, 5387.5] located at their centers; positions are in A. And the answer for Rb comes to 0.14 mag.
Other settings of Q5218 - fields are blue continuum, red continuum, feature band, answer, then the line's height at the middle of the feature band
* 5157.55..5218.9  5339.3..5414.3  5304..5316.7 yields -2.3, 26.3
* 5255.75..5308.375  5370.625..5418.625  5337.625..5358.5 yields -0.8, 29.2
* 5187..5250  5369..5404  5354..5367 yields -1.2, 29.2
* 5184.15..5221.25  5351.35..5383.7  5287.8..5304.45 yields -2.1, 26.8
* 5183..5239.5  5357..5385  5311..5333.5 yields -0.4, 28.3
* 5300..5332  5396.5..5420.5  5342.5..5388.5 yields -1.8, 29.3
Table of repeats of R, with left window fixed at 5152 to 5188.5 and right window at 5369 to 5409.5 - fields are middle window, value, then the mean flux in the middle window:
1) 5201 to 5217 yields -1.9 A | 22.1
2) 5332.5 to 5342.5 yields -1.1 A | 29.5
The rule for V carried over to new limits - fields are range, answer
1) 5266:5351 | 29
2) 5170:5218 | 19.6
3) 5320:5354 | 28.6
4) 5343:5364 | 31.2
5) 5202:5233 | 25.1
